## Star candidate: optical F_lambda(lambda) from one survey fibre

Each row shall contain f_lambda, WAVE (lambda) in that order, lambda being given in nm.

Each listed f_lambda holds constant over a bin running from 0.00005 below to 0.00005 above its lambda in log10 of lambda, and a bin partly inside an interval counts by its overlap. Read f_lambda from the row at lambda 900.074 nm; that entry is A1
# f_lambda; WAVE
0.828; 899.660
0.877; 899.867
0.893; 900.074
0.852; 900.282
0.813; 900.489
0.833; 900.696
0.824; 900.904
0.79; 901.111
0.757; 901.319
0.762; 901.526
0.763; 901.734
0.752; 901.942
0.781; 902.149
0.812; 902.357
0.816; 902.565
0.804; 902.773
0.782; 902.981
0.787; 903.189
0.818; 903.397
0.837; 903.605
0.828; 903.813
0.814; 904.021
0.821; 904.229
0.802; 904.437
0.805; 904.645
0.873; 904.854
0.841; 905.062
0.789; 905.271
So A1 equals 0.893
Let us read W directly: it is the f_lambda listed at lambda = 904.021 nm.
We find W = 0.814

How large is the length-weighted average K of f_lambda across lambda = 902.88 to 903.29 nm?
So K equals 0.784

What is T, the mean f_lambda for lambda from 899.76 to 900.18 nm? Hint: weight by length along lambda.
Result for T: 0.884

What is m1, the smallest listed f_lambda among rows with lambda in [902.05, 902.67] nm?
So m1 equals 0.781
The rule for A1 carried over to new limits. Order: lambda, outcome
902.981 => 0.782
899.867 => 0.877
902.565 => 0.816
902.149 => 0.781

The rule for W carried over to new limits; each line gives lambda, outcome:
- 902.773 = 0.804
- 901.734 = 0.763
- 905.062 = 0.841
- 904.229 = 0.821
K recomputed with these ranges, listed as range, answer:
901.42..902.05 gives 0.76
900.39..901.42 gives 0.803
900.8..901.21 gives 0.808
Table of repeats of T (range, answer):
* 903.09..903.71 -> 0.814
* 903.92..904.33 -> 0.818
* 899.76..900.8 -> 0.854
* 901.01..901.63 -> 0.769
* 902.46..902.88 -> 0.809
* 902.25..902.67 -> 0.813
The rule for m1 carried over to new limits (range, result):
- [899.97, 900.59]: 0.813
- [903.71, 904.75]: 0.802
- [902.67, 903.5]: 0.782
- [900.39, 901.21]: 0.79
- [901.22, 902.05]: 0.752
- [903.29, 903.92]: 0.818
